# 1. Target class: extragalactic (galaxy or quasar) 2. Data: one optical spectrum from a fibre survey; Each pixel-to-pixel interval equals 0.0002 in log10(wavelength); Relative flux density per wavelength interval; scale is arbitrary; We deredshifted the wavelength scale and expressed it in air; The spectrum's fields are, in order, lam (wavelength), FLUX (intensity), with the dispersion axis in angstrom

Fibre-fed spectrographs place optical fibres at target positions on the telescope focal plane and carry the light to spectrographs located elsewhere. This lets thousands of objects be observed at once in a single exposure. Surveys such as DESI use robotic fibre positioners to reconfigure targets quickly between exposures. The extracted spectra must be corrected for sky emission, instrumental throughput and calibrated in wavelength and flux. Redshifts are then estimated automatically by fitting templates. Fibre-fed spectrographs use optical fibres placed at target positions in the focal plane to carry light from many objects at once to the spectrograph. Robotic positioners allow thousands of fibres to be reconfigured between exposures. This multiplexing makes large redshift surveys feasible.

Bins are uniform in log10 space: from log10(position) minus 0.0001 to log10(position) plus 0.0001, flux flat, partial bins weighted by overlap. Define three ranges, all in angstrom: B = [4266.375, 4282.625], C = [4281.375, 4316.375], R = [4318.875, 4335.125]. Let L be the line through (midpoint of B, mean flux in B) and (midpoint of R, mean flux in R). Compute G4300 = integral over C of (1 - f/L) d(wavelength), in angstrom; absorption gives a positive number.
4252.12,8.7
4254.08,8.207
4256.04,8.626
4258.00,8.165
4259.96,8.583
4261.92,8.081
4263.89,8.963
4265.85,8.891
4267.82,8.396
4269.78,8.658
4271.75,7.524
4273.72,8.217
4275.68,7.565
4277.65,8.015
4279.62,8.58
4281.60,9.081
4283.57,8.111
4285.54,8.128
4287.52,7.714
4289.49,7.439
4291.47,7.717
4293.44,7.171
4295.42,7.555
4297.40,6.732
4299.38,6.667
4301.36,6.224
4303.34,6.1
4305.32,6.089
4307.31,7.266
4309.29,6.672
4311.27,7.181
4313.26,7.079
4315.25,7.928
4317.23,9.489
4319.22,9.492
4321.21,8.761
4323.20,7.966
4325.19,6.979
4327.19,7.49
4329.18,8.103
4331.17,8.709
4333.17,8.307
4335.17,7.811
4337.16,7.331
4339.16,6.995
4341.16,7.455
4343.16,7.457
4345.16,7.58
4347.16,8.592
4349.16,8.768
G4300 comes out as 4.2 angstrom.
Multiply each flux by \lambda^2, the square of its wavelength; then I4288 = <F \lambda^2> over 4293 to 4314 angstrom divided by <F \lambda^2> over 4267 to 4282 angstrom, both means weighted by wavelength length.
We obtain 0.84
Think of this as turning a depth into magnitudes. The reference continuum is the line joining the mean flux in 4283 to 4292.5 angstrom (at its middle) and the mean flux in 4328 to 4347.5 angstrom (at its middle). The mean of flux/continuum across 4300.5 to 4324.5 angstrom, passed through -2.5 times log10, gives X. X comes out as 0.04 mag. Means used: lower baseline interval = 7.81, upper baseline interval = 7.81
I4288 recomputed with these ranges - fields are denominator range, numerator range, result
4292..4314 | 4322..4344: 1.15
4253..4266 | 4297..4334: 0.91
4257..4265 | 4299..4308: 0.78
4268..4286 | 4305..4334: 0.98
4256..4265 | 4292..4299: 0.86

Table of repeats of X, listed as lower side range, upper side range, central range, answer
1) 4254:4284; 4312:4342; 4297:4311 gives 0.23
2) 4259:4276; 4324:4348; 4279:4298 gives 0.05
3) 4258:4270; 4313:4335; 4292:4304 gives 0.23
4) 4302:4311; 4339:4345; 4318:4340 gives -0.14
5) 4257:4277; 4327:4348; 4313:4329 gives -0.04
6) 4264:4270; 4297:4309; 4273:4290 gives -0.04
